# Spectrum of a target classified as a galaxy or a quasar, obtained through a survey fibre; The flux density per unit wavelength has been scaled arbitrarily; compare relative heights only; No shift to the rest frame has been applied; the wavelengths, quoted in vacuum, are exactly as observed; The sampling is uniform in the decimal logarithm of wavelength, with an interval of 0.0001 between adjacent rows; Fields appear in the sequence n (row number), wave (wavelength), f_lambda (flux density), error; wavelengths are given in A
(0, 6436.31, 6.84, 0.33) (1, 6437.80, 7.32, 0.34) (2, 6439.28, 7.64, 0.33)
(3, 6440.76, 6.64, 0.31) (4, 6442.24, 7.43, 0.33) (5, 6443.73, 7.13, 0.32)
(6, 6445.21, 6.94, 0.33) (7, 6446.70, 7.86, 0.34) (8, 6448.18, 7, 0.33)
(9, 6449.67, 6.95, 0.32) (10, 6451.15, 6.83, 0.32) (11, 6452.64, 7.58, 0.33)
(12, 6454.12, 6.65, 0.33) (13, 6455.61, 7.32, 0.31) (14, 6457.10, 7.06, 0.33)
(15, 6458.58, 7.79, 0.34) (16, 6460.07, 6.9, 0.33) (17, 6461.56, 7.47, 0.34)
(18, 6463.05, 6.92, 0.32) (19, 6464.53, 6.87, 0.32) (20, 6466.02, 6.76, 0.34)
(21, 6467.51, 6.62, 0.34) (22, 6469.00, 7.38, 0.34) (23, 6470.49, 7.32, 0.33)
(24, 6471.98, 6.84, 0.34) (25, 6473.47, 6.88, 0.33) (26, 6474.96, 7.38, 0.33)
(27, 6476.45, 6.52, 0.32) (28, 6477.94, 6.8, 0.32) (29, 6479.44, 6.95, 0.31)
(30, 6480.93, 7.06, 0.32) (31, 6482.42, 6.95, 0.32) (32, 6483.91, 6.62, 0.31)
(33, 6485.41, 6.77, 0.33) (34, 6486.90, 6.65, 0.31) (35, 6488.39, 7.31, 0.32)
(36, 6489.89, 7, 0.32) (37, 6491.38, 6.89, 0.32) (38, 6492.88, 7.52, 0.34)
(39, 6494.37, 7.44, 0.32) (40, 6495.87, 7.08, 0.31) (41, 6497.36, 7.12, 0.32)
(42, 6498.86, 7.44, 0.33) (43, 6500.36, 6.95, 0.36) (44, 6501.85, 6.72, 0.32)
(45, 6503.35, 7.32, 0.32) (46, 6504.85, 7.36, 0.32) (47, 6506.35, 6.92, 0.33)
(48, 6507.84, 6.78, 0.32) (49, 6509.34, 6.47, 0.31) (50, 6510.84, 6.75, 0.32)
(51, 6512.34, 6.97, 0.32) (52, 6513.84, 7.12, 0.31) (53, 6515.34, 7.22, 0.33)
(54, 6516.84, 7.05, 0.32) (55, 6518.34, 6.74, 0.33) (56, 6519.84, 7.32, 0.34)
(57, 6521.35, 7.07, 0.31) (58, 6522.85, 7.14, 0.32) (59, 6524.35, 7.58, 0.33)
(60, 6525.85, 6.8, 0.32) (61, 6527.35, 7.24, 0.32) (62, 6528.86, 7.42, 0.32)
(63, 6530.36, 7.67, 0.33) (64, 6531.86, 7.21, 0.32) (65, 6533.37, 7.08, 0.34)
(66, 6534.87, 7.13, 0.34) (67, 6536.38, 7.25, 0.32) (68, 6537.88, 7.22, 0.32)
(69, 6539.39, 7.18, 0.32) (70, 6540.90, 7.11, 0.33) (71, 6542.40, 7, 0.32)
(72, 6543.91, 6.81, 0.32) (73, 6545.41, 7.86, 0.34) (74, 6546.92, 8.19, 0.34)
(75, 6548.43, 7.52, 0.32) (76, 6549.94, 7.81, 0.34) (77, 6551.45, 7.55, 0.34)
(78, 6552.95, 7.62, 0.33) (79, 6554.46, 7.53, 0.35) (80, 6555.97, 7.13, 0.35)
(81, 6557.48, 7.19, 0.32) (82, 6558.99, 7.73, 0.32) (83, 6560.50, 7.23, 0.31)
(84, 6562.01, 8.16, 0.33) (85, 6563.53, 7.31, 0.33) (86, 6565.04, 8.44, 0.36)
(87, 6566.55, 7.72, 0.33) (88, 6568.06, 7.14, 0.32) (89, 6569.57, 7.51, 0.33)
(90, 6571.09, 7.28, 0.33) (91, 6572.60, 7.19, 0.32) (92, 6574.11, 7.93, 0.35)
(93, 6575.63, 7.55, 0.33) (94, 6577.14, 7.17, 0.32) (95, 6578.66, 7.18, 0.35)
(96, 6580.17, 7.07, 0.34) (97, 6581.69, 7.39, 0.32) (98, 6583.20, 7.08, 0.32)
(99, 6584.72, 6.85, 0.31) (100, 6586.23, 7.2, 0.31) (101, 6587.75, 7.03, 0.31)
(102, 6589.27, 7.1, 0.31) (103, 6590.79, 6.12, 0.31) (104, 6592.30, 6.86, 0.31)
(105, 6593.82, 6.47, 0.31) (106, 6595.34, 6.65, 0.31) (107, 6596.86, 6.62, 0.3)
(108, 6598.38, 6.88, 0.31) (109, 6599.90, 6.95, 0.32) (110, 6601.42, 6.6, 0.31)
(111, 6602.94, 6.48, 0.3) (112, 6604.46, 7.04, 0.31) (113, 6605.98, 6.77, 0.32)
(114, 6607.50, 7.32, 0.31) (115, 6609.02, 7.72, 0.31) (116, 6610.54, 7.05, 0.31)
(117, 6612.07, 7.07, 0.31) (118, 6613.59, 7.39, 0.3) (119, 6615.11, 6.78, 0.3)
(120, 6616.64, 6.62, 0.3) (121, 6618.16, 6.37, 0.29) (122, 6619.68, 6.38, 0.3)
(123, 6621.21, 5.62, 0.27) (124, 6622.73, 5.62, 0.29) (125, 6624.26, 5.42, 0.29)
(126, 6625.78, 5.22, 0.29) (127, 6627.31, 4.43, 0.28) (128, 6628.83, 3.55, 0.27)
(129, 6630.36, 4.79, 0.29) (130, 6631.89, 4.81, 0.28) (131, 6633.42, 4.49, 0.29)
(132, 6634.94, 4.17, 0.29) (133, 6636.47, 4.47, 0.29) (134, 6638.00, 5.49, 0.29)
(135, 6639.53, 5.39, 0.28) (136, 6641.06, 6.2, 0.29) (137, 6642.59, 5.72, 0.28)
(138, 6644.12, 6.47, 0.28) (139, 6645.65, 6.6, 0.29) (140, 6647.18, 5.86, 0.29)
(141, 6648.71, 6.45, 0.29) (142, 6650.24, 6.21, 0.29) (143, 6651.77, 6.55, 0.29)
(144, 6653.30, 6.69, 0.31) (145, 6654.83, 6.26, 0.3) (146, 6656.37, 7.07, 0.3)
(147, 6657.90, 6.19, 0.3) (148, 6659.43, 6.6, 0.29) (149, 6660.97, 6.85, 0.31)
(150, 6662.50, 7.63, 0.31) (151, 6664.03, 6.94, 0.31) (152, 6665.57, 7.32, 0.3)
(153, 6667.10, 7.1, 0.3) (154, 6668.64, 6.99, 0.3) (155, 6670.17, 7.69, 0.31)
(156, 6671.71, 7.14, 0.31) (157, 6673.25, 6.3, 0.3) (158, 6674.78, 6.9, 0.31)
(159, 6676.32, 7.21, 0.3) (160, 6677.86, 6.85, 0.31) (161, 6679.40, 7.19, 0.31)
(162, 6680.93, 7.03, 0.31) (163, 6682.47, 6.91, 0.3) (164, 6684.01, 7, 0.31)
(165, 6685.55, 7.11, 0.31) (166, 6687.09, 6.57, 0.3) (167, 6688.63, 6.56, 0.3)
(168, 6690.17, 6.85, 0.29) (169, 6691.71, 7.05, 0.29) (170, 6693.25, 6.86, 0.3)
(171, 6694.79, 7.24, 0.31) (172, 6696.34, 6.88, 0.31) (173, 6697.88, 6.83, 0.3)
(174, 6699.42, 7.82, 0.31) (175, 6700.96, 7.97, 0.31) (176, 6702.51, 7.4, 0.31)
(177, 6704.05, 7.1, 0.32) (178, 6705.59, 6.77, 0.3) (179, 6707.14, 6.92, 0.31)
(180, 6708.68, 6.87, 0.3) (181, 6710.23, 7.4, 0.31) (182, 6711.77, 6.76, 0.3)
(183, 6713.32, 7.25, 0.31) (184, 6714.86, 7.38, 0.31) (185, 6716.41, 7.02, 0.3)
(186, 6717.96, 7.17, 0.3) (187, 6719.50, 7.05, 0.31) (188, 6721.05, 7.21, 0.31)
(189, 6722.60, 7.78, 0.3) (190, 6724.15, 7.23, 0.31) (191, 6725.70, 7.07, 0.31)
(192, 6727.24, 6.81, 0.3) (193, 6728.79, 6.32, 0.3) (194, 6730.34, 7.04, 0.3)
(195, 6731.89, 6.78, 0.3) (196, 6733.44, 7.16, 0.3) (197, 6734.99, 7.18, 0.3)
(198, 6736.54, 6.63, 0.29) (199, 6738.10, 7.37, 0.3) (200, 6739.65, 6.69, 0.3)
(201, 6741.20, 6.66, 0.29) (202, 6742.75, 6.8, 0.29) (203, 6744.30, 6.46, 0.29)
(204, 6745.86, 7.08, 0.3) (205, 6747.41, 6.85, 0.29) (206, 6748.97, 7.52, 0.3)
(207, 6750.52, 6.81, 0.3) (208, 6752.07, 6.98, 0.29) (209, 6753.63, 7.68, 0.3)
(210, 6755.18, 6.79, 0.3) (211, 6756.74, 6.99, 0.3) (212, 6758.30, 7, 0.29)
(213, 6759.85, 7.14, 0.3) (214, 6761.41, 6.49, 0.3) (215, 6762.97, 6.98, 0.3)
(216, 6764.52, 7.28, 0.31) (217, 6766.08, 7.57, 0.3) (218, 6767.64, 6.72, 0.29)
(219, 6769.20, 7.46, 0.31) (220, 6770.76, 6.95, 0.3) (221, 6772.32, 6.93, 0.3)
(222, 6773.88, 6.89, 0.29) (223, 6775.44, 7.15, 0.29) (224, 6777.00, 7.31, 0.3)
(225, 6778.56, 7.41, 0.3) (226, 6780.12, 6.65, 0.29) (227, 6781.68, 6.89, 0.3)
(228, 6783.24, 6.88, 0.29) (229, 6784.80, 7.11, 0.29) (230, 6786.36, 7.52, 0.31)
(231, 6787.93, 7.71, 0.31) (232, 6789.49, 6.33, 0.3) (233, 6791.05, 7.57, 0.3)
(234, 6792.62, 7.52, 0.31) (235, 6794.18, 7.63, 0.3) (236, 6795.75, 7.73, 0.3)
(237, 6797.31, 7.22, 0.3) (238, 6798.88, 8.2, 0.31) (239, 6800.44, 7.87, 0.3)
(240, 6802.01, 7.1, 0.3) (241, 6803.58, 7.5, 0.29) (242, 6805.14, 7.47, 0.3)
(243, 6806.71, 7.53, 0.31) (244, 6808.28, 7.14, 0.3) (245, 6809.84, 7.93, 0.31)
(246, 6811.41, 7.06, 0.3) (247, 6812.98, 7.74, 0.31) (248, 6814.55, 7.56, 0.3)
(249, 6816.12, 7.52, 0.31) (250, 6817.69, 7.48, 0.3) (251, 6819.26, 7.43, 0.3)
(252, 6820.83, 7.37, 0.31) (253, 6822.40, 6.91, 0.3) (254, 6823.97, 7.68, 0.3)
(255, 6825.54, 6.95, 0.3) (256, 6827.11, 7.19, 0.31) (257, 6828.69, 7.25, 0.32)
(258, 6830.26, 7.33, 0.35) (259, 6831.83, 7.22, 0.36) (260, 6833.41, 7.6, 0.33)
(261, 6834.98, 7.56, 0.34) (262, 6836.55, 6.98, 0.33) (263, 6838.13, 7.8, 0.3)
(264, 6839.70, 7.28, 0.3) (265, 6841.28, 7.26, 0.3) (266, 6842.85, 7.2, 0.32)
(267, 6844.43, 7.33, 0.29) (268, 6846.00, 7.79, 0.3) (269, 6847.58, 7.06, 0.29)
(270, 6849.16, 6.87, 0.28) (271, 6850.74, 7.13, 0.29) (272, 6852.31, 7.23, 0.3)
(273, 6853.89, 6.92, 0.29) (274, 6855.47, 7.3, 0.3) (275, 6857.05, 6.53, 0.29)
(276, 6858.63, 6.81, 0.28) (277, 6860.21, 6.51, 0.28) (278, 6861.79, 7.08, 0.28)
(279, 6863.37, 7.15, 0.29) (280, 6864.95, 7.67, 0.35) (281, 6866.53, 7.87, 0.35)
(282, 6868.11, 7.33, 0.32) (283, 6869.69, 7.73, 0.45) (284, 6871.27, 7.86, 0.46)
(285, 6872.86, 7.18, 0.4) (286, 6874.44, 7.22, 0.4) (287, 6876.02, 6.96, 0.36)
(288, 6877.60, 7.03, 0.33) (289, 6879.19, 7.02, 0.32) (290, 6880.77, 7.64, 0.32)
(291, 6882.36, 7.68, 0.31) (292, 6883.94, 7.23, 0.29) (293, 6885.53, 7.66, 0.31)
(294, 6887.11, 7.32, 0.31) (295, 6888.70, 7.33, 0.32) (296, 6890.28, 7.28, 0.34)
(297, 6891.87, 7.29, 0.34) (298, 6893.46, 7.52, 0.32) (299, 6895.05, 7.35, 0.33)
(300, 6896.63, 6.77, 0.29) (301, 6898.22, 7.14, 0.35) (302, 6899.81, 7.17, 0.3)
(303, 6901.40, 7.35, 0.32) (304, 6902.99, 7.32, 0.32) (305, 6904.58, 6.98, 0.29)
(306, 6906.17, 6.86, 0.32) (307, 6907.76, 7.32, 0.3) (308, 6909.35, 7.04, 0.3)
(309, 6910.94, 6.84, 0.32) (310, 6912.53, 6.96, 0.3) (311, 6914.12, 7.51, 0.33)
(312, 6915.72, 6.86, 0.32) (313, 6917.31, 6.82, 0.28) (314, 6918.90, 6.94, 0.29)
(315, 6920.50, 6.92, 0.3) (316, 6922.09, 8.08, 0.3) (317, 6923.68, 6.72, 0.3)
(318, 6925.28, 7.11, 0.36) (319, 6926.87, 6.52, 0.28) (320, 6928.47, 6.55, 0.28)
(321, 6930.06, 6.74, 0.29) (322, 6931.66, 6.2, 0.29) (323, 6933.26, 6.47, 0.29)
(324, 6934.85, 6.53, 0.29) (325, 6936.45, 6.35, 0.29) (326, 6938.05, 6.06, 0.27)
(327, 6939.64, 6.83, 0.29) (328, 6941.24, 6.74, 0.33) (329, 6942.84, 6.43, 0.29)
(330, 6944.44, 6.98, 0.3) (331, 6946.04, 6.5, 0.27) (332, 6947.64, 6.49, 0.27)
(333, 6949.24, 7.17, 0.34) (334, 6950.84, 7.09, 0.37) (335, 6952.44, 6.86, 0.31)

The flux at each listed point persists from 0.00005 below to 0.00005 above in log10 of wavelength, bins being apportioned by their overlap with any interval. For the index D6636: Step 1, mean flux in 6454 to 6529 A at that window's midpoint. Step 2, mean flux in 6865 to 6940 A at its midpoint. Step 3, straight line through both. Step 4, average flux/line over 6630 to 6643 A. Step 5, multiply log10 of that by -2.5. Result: 0.36 mag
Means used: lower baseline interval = 7.04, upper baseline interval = 7.1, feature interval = 5.05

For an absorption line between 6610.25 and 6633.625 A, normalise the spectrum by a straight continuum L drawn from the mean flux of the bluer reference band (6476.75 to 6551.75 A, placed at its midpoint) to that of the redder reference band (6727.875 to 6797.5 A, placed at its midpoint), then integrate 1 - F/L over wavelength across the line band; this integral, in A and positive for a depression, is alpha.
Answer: 4.5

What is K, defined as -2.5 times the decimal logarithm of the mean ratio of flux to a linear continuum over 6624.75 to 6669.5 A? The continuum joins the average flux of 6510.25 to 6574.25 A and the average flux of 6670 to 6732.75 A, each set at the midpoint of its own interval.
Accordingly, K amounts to 0.20 mag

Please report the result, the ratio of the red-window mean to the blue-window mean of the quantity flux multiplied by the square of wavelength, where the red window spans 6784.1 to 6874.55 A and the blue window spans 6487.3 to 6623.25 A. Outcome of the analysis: 1.12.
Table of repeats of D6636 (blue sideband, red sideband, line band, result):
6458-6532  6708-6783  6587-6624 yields 0.05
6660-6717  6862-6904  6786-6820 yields -0.04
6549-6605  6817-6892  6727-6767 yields 0.04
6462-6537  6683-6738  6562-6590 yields -0.05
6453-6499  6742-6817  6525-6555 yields -0.04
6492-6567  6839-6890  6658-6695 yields 0.04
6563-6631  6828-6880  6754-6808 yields -0.02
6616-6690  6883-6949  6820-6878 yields -0.07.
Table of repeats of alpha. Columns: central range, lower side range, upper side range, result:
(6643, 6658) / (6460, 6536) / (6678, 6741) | 1.3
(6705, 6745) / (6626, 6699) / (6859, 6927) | -2.4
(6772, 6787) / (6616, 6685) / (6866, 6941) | -1.0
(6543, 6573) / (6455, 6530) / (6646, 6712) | -2.3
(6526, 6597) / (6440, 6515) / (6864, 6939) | -2.4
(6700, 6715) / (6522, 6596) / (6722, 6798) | -0.1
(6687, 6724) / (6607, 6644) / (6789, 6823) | -3.5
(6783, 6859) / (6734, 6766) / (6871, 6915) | -2.5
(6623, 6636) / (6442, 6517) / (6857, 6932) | 4.5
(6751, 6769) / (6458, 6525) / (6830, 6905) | 0.3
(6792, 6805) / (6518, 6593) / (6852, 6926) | -0.6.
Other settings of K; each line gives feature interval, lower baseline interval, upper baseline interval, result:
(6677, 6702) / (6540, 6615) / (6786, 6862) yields 0.03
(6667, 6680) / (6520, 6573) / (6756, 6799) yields 0.04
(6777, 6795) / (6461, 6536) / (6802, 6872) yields 0.01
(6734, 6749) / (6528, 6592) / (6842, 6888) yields 0.06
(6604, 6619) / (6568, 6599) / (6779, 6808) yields 0.01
